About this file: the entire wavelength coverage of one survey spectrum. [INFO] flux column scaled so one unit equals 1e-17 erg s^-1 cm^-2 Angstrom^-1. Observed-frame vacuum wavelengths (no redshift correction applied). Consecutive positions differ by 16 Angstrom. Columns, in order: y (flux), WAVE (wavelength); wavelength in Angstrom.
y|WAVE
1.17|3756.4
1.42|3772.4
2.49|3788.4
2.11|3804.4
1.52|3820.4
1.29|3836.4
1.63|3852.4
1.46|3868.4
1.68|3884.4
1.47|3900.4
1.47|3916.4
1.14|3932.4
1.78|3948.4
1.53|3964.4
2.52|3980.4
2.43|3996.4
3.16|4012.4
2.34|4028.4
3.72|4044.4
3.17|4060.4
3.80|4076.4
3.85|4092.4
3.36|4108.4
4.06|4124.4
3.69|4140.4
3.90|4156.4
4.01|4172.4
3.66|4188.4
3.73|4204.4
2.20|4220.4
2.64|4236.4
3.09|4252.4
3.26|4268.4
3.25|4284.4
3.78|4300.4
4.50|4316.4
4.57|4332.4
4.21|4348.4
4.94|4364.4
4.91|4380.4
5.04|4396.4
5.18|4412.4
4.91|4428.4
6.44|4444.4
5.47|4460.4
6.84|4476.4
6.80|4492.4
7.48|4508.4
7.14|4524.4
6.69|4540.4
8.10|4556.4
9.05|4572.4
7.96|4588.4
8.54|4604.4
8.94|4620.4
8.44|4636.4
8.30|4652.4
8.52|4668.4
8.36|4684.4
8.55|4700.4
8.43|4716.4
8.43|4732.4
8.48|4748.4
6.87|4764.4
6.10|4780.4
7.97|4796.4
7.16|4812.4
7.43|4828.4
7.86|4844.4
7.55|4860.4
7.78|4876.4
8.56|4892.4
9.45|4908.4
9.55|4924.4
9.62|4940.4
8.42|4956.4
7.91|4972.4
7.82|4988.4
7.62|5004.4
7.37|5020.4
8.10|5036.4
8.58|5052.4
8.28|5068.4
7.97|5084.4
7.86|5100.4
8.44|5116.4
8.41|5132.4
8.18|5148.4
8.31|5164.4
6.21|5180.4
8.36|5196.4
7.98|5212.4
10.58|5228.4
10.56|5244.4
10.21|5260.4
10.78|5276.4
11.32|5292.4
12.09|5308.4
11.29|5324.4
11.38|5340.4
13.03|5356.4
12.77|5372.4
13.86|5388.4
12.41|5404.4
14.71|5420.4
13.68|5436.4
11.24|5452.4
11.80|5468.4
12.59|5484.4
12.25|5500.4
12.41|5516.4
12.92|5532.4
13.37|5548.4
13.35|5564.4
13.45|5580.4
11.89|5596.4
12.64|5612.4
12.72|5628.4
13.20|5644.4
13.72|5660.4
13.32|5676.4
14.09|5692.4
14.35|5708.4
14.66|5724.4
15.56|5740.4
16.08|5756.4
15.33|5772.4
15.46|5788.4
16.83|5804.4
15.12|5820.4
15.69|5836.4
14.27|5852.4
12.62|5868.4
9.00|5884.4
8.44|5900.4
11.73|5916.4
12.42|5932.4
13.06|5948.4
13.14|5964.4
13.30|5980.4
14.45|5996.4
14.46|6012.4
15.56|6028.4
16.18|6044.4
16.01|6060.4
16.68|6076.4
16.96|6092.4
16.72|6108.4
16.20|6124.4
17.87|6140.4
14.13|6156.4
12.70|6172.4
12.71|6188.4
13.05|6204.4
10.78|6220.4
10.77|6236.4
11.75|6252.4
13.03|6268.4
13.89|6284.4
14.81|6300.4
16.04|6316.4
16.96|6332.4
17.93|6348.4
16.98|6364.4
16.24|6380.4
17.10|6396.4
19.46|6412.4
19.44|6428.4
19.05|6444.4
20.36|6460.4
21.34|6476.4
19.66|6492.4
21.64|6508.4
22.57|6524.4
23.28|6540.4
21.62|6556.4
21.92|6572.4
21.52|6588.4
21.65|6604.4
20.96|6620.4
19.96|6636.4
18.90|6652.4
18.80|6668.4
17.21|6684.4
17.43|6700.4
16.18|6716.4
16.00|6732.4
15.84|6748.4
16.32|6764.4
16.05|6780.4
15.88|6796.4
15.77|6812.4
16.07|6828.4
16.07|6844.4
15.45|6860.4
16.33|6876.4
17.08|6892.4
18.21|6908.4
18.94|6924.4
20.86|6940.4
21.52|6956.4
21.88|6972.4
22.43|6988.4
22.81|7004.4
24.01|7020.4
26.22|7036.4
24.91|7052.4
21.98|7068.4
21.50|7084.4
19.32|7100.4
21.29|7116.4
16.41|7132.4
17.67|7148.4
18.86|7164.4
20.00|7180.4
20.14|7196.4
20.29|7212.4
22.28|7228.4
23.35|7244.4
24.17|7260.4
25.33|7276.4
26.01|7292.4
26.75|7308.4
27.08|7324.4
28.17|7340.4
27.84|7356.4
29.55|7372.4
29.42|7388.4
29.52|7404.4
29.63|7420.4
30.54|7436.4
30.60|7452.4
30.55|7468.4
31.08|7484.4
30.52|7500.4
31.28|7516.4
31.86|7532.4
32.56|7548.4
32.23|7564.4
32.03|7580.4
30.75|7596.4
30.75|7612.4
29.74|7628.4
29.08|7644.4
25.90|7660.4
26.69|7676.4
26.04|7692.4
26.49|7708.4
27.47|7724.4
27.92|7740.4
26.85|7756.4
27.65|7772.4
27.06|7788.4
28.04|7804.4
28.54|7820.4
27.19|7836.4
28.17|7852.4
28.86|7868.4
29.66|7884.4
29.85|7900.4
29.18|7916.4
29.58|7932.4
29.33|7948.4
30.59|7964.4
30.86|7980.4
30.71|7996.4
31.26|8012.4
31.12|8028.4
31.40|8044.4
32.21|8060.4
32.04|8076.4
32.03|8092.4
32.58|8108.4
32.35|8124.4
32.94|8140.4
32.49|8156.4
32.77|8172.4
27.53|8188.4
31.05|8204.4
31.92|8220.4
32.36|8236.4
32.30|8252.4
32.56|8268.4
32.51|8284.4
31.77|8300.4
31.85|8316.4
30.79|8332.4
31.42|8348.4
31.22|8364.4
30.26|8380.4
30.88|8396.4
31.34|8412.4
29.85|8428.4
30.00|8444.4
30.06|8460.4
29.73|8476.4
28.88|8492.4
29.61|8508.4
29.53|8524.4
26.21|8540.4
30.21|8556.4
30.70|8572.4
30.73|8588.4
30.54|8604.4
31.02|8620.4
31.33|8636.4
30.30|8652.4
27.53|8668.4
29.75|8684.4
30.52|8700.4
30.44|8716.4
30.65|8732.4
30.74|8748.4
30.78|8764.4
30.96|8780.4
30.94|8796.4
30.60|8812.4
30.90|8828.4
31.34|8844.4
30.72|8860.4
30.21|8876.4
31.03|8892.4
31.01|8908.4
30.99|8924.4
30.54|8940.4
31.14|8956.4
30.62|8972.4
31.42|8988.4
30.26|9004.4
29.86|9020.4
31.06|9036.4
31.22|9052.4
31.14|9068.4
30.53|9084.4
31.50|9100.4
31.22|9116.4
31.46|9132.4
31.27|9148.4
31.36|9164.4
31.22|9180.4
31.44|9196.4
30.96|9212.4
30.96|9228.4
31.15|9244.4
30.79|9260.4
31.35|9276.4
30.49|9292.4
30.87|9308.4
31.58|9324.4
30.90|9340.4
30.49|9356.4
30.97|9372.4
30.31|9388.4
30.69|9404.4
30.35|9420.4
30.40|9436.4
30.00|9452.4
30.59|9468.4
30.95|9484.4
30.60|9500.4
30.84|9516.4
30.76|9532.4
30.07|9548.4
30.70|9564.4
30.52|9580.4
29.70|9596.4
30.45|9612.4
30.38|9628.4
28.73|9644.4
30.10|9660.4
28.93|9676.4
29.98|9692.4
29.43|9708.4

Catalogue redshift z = 0.000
